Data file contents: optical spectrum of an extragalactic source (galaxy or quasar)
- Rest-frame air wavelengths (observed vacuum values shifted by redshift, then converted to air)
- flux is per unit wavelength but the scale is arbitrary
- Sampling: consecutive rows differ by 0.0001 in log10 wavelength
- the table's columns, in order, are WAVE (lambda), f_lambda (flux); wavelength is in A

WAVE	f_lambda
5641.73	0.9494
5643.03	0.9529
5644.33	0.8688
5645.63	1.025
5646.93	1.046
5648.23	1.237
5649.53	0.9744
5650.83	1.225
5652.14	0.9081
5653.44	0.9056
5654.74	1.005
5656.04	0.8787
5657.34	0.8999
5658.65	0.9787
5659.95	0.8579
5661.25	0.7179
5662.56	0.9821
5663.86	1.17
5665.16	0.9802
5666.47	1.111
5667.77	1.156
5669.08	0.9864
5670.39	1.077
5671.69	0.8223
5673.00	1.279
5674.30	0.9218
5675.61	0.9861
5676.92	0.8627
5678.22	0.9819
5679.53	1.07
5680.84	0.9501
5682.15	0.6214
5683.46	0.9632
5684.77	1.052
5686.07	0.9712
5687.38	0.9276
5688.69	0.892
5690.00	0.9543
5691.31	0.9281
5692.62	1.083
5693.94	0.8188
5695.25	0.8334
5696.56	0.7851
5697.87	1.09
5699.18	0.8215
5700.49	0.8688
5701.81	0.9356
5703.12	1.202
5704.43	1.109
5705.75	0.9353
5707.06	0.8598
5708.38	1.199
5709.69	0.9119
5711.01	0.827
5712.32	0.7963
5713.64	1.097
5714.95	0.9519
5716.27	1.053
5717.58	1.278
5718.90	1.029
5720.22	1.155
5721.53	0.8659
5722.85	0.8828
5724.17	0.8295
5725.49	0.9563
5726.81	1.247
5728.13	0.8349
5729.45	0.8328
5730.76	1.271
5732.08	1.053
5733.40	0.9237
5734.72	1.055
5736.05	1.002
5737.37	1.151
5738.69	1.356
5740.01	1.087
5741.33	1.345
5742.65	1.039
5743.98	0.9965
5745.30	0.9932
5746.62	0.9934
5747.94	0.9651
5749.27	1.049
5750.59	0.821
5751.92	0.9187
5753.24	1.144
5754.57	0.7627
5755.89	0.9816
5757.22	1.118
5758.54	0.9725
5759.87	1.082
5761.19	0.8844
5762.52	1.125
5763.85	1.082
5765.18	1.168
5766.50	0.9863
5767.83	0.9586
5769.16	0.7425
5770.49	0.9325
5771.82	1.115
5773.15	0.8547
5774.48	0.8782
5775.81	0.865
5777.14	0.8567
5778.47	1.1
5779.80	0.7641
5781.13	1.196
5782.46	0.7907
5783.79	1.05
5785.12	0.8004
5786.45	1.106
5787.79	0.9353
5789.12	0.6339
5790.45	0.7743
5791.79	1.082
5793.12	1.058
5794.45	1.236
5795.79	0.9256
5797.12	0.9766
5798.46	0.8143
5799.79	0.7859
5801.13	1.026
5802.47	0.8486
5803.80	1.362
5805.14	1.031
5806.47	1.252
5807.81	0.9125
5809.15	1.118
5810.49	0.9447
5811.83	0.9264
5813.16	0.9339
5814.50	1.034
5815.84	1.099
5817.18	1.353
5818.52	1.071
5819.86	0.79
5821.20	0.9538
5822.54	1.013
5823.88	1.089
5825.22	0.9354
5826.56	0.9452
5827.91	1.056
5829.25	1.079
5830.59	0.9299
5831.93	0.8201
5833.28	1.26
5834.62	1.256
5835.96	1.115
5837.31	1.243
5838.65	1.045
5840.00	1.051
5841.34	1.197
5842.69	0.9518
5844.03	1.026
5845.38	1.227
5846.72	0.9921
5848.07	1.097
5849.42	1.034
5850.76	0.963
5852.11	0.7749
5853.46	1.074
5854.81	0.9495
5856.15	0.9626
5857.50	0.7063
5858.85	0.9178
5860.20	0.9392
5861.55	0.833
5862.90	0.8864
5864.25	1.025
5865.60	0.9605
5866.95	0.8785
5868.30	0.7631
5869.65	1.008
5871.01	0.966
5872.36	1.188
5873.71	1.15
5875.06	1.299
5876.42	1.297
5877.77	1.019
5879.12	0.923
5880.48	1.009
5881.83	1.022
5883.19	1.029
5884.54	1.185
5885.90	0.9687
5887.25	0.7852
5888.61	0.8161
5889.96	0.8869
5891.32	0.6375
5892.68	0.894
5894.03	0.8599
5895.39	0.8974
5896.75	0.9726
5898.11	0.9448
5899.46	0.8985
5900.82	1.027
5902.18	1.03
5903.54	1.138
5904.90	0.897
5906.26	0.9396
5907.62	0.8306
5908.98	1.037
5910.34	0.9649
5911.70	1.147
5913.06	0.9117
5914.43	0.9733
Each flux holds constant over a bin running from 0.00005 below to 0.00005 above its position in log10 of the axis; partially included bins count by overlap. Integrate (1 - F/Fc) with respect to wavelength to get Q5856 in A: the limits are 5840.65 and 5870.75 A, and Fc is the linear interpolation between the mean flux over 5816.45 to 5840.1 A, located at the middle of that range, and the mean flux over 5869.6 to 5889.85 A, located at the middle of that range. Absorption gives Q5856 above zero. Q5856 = 2.5 A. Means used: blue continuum 1.06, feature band 0.962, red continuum 1.04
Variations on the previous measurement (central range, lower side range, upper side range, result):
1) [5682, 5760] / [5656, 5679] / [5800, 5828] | 0.5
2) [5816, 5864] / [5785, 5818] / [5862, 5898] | -1.4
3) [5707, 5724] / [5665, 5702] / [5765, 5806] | -0.7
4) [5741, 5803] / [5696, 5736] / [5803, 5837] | 3.4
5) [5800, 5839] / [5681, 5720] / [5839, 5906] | -2.9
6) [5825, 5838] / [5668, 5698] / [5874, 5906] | -1.3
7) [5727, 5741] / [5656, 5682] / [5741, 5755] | -1.1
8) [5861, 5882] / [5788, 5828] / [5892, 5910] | -1.1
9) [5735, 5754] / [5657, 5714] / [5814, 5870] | -1.6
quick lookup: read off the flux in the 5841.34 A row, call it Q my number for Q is 1.197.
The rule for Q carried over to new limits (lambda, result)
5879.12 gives 0.923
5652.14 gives 0.9081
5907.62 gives 0.8306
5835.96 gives 1.115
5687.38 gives 0.9276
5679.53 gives 1.07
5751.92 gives 0.9187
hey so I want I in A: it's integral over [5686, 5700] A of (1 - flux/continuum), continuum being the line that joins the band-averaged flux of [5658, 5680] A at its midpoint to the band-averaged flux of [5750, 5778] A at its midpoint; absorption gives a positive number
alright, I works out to 1.0 A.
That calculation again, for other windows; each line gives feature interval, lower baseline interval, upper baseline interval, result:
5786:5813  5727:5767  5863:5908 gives 0.7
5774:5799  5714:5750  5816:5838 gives 2.7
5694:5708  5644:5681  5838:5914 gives 0.7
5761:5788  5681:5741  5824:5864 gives 0.9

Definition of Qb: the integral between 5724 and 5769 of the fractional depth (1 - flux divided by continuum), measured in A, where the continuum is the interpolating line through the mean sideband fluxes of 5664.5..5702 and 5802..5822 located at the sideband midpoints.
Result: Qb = -1.29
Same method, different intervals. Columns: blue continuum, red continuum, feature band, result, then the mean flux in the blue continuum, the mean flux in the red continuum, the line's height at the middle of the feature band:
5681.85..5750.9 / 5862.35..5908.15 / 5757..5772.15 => -0.3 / 0.994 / 0.972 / 0.987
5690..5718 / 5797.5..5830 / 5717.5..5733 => -0.5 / 0.968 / 1.01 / 0.977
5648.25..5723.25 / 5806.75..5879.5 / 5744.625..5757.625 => 0.3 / 0.974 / 1.02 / 0.993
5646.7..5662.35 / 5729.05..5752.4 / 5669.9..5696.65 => 1.4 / 0.967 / 1.05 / 0.995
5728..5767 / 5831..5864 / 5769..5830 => 2.5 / 1.04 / 1.01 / 1.02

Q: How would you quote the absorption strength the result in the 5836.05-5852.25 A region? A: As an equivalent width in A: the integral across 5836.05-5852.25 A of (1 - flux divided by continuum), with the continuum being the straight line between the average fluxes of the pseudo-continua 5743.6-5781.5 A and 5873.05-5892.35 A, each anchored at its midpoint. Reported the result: -1.1 A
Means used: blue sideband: 0.974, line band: 1.06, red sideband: 1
